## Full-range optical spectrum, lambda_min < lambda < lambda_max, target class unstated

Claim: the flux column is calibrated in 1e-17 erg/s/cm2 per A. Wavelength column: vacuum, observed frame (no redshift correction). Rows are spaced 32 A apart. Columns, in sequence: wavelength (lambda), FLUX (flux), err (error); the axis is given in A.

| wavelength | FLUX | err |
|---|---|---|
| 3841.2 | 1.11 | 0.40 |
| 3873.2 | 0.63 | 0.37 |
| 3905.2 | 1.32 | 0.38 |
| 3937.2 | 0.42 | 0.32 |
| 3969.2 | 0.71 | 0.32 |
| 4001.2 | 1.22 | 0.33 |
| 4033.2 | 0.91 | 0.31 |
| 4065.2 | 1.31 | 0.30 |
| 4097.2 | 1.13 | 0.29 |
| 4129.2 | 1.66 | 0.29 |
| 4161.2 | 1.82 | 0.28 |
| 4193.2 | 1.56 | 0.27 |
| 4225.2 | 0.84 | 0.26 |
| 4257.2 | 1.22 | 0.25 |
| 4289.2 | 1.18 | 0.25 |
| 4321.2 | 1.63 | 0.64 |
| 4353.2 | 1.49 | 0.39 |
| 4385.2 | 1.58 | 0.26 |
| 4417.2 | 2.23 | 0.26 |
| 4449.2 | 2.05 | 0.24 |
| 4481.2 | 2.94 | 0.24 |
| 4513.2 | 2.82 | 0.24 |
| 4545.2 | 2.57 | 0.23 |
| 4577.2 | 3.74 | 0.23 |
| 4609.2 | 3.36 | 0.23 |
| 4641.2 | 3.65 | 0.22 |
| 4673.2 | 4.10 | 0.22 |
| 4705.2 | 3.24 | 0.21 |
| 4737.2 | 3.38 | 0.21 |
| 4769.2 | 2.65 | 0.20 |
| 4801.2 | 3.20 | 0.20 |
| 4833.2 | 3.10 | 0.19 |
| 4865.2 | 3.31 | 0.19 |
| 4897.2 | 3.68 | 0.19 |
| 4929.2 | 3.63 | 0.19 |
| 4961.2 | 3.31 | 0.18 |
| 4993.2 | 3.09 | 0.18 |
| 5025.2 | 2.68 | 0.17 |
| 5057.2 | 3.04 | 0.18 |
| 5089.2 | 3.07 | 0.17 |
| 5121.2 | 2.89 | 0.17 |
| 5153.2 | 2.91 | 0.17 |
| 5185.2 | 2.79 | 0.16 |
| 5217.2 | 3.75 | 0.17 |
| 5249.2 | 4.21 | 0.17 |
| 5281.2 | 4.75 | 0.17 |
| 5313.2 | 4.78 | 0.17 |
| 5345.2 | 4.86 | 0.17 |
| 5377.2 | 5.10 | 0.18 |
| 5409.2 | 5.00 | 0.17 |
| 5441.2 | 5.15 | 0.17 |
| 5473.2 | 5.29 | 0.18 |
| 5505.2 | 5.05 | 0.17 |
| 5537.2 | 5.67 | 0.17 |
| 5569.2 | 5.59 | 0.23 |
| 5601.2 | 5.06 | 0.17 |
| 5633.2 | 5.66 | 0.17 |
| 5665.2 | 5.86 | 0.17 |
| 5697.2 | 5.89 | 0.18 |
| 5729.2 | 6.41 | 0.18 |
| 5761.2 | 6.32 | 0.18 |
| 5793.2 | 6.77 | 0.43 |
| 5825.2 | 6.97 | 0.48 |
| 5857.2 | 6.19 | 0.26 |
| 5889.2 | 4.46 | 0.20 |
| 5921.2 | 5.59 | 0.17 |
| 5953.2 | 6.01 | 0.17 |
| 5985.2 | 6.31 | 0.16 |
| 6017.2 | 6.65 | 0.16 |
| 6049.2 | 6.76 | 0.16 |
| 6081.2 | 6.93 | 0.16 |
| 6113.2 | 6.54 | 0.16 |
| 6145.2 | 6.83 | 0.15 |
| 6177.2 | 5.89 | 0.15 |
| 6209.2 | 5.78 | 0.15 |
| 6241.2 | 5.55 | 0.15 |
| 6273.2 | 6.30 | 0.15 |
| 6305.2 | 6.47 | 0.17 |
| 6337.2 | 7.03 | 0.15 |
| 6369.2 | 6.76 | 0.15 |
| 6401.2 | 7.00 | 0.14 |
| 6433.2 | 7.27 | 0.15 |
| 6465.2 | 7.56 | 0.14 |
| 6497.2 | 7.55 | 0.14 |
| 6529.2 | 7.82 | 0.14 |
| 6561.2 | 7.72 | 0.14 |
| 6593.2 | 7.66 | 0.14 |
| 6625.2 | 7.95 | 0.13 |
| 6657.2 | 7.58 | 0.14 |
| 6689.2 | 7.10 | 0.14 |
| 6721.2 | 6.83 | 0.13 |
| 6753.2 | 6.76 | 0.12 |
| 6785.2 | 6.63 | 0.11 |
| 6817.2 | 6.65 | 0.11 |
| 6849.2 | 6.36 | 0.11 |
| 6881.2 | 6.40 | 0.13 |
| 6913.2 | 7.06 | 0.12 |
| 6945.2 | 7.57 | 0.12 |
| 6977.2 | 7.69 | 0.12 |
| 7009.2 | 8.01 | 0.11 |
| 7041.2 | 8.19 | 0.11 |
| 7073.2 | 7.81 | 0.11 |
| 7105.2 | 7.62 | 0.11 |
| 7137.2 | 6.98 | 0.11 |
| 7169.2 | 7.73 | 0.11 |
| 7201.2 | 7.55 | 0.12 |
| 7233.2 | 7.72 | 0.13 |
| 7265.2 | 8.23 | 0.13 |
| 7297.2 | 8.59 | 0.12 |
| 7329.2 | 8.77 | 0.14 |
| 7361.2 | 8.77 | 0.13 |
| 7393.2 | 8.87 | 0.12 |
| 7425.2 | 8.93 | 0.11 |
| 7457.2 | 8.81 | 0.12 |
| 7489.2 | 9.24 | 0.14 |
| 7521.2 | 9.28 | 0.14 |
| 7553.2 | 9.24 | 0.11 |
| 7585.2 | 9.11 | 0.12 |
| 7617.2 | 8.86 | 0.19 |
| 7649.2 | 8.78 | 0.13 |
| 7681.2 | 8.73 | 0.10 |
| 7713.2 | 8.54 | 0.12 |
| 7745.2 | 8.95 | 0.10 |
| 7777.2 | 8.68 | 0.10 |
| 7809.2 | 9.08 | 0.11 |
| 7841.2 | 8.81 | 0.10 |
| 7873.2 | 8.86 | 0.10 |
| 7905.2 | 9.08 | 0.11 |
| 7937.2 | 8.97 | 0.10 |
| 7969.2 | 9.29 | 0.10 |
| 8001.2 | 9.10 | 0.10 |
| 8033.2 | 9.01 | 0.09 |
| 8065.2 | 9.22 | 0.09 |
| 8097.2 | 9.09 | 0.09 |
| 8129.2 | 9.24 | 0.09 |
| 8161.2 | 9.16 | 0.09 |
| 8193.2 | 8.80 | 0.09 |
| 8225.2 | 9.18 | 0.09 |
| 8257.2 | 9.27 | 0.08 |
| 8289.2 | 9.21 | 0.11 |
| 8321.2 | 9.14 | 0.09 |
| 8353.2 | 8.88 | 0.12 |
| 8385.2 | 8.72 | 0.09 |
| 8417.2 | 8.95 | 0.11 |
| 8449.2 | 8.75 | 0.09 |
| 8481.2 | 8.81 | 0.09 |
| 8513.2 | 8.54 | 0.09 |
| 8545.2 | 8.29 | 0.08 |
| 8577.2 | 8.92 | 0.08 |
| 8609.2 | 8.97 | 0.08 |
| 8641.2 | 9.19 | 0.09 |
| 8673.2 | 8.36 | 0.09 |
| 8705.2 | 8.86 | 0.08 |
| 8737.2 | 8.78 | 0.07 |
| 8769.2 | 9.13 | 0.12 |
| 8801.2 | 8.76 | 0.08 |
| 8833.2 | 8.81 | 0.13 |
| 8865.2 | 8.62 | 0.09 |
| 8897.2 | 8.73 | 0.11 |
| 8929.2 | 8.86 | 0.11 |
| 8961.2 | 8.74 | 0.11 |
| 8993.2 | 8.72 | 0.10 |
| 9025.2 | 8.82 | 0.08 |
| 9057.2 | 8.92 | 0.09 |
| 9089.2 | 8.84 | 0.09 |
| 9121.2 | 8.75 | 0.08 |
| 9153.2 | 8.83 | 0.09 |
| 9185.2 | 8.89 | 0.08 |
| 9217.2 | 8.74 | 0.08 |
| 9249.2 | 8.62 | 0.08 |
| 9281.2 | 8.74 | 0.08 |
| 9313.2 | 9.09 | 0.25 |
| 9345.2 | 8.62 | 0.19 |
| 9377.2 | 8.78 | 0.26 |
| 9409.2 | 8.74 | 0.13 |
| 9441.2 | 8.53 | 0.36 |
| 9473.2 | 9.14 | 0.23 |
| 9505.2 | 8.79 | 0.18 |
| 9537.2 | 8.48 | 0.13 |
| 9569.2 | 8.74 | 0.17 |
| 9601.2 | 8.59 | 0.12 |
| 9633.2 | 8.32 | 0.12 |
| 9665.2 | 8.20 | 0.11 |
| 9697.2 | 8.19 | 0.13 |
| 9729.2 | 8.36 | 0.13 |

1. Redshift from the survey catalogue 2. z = 0.00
